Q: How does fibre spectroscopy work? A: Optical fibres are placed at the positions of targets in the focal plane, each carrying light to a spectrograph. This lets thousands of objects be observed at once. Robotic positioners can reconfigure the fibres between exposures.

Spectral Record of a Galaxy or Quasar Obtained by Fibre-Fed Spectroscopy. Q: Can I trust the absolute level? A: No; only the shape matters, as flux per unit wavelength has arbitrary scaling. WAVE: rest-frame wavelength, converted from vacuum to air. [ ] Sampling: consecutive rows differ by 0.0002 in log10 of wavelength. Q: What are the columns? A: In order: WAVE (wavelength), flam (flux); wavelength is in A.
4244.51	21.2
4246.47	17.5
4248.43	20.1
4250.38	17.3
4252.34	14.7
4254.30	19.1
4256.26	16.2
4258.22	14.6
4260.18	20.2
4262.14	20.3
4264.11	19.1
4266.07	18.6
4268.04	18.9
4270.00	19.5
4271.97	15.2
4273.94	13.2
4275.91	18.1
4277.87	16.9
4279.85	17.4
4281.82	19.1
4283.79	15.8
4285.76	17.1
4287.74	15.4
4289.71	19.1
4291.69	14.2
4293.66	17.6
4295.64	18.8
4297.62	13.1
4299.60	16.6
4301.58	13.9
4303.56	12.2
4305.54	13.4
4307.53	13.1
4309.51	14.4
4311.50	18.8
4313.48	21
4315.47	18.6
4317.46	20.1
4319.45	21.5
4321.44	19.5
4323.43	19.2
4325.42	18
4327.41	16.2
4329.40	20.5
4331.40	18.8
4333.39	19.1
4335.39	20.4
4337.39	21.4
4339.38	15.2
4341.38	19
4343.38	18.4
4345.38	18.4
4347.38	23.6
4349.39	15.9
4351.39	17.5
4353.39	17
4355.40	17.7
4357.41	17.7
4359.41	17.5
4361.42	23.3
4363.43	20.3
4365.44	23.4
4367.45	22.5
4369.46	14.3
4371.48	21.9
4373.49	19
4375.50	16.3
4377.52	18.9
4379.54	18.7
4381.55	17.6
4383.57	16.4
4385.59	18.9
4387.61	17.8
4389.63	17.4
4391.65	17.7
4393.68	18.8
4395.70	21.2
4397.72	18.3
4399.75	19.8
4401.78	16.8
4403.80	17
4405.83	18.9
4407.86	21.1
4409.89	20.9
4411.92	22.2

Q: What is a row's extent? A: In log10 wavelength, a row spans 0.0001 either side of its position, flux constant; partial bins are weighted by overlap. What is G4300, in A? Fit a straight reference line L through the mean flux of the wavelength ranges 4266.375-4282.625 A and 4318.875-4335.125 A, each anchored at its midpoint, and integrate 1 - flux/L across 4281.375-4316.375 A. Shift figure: 3.77 A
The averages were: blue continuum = 17.3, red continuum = 19.1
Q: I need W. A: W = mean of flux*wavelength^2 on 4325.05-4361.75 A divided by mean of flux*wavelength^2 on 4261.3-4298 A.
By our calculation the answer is 1.1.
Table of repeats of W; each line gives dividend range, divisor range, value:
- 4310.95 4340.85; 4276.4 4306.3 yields 1.21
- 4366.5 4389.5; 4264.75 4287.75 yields 1.12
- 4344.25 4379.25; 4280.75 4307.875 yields 1.25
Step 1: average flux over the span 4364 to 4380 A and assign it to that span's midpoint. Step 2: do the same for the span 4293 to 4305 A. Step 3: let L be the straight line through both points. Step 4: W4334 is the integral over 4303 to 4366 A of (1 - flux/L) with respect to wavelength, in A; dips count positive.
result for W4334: -4.4 A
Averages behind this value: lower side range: 15.2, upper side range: 19.4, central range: 18.5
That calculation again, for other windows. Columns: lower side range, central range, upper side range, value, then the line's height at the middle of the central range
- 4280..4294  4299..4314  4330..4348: 2.2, 17.8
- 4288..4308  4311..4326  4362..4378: -2.9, 16.5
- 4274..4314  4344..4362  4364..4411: -0.7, 17.9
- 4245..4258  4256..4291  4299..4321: -0.6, 17.2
